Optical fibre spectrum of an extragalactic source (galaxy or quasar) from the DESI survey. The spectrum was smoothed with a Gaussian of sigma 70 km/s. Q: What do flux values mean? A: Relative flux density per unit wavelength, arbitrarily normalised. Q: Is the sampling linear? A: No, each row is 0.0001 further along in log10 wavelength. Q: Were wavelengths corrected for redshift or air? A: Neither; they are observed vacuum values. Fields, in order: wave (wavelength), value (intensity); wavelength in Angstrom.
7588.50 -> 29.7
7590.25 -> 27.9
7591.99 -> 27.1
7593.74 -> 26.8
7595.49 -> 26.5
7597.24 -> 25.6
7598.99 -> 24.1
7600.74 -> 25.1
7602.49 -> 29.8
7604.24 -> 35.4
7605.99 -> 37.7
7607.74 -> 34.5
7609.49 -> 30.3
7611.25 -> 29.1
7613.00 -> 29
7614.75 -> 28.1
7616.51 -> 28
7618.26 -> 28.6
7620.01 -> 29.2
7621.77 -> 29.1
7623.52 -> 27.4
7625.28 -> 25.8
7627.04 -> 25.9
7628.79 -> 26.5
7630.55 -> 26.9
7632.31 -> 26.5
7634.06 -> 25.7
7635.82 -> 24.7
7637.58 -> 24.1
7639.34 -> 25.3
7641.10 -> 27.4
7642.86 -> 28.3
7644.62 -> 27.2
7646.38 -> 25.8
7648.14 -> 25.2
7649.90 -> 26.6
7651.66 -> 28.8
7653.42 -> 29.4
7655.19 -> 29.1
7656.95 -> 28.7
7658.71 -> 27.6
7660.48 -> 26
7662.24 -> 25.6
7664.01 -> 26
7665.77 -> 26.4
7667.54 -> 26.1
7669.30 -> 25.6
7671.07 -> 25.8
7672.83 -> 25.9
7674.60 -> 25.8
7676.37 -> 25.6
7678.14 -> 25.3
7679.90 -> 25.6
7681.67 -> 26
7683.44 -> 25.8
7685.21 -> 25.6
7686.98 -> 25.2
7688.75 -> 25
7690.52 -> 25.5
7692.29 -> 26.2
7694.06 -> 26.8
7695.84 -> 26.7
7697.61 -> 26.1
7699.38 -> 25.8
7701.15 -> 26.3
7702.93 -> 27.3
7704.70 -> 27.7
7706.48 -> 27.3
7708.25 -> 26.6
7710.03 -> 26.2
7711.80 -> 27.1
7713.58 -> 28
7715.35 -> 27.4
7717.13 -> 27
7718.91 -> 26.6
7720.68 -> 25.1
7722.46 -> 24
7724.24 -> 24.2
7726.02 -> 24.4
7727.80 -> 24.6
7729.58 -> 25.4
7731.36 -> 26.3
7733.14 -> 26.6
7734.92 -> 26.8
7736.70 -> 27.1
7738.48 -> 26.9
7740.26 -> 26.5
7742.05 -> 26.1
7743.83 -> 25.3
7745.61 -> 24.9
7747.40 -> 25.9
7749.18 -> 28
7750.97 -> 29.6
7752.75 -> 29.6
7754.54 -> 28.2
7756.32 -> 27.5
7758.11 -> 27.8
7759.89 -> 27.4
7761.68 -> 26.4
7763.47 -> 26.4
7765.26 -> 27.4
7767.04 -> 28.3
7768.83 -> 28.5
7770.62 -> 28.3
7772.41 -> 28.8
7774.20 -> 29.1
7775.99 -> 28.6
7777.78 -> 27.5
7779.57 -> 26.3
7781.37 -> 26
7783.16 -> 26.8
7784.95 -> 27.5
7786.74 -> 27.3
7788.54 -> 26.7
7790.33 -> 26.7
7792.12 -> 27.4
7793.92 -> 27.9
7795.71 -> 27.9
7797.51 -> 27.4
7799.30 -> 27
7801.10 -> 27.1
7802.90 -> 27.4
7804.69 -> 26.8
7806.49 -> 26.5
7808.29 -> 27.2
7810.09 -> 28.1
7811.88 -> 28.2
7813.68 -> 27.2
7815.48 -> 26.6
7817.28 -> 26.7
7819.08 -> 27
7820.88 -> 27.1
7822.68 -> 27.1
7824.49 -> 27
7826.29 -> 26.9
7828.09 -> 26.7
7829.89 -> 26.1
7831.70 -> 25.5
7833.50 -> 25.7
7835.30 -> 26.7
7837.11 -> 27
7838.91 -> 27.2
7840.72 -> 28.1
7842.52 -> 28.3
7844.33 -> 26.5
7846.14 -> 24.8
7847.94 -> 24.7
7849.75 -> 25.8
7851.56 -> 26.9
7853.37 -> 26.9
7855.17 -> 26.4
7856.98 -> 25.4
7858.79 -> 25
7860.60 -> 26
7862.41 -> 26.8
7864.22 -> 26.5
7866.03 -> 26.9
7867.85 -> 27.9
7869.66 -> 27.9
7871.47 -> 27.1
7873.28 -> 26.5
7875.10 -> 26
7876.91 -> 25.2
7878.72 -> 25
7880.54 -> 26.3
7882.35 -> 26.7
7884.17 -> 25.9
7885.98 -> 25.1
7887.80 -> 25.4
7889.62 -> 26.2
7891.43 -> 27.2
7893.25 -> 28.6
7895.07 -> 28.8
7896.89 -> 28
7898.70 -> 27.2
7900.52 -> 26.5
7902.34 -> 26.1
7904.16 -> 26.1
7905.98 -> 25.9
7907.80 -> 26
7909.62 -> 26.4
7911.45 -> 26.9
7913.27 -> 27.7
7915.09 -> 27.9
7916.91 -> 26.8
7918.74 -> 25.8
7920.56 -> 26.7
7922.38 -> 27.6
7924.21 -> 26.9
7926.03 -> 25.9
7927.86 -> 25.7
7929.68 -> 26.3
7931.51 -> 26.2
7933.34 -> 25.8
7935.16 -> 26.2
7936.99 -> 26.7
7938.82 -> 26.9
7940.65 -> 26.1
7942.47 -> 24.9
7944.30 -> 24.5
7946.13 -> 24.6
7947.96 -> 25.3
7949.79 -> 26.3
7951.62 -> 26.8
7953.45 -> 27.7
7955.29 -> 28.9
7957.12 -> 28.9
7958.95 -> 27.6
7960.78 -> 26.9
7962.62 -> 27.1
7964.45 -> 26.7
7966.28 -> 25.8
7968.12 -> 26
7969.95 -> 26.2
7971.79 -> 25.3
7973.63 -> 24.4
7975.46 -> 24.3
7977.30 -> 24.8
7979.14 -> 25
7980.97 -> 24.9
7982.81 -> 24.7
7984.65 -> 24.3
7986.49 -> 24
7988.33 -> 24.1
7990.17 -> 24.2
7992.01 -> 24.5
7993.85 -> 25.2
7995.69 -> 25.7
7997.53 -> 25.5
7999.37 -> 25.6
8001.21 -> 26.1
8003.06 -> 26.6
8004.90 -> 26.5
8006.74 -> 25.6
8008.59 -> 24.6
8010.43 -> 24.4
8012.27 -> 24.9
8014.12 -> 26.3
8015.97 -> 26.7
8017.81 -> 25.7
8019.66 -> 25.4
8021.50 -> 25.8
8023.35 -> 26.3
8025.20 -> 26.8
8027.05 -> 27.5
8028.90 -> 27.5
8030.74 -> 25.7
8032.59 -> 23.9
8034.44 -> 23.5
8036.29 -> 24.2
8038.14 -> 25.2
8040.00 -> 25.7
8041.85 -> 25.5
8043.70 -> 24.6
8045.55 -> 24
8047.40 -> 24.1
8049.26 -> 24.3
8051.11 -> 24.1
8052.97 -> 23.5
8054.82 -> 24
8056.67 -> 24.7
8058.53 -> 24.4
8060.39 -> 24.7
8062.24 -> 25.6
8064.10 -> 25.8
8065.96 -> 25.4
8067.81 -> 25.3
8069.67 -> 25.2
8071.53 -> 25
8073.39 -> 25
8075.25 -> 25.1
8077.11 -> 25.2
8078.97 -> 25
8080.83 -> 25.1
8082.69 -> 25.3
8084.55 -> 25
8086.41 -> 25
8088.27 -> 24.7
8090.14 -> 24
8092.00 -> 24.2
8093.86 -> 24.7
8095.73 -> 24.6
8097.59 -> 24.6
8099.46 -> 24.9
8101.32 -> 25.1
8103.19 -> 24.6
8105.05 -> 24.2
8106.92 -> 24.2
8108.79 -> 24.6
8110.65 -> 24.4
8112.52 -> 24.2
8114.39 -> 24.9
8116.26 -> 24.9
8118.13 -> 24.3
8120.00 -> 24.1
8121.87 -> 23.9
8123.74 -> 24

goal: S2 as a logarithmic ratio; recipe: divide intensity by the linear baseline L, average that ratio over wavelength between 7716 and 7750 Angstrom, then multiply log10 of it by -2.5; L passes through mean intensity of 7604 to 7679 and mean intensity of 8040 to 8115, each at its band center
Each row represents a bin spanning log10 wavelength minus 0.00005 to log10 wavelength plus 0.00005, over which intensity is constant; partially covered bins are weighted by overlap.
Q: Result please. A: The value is 0.04 mag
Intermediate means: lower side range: 27.5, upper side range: 24.7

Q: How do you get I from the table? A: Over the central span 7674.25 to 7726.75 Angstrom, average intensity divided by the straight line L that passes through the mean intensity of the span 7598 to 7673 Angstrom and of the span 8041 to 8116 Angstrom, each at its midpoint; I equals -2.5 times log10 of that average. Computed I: 0.046 mag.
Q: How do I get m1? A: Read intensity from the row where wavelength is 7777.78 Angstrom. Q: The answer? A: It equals 27.5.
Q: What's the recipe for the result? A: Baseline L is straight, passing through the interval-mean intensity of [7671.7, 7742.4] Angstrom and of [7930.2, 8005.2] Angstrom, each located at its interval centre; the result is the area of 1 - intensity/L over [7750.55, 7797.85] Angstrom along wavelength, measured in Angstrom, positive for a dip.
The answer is -3.0 Angstrom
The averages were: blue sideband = 26.1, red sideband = 25.8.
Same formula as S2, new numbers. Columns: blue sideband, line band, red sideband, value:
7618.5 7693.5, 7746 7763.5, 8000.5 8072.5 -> -0.061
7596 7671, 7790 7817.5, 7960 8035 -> -0.026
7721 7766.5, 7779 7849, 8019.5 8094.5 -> -0.029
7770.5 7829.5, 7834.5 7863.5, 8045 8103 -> 0.017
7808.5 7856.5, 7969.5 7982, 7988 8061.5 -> 0.028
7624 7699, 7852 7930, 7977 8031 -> -0.033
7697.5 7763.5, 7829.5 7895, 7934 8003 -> -0.012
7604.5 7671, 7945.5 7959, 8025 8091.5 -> -0.057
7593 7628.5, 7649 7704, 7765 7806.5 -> 0.075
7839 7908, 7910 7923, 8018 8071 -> -0.035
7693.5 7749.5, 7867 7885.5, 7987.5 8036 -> -0.023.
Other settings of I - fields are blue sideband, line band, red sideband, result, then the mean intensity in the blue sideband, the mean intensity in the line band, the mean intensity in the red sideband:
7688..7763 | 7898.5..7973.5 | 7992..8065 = -0.03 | 26.5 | 26.5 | 25.3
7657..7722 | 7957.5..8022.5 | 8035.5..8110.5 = -0.02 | 26.3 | 25.5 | 24.8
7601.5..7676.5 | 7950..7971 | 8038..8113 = -0.06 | 27.7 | 27.1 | 24.7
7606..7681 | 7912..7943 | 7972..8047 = -0.03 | 27.2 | 26.5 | 25.2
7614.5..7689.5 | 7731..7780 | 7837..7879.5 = -0.04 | 26.6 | 27.4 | 26.4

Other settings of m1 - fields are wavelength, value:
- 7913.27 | 27.7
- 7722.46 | 24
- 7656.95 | 28.7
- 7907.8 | 26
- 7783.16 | 26.8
